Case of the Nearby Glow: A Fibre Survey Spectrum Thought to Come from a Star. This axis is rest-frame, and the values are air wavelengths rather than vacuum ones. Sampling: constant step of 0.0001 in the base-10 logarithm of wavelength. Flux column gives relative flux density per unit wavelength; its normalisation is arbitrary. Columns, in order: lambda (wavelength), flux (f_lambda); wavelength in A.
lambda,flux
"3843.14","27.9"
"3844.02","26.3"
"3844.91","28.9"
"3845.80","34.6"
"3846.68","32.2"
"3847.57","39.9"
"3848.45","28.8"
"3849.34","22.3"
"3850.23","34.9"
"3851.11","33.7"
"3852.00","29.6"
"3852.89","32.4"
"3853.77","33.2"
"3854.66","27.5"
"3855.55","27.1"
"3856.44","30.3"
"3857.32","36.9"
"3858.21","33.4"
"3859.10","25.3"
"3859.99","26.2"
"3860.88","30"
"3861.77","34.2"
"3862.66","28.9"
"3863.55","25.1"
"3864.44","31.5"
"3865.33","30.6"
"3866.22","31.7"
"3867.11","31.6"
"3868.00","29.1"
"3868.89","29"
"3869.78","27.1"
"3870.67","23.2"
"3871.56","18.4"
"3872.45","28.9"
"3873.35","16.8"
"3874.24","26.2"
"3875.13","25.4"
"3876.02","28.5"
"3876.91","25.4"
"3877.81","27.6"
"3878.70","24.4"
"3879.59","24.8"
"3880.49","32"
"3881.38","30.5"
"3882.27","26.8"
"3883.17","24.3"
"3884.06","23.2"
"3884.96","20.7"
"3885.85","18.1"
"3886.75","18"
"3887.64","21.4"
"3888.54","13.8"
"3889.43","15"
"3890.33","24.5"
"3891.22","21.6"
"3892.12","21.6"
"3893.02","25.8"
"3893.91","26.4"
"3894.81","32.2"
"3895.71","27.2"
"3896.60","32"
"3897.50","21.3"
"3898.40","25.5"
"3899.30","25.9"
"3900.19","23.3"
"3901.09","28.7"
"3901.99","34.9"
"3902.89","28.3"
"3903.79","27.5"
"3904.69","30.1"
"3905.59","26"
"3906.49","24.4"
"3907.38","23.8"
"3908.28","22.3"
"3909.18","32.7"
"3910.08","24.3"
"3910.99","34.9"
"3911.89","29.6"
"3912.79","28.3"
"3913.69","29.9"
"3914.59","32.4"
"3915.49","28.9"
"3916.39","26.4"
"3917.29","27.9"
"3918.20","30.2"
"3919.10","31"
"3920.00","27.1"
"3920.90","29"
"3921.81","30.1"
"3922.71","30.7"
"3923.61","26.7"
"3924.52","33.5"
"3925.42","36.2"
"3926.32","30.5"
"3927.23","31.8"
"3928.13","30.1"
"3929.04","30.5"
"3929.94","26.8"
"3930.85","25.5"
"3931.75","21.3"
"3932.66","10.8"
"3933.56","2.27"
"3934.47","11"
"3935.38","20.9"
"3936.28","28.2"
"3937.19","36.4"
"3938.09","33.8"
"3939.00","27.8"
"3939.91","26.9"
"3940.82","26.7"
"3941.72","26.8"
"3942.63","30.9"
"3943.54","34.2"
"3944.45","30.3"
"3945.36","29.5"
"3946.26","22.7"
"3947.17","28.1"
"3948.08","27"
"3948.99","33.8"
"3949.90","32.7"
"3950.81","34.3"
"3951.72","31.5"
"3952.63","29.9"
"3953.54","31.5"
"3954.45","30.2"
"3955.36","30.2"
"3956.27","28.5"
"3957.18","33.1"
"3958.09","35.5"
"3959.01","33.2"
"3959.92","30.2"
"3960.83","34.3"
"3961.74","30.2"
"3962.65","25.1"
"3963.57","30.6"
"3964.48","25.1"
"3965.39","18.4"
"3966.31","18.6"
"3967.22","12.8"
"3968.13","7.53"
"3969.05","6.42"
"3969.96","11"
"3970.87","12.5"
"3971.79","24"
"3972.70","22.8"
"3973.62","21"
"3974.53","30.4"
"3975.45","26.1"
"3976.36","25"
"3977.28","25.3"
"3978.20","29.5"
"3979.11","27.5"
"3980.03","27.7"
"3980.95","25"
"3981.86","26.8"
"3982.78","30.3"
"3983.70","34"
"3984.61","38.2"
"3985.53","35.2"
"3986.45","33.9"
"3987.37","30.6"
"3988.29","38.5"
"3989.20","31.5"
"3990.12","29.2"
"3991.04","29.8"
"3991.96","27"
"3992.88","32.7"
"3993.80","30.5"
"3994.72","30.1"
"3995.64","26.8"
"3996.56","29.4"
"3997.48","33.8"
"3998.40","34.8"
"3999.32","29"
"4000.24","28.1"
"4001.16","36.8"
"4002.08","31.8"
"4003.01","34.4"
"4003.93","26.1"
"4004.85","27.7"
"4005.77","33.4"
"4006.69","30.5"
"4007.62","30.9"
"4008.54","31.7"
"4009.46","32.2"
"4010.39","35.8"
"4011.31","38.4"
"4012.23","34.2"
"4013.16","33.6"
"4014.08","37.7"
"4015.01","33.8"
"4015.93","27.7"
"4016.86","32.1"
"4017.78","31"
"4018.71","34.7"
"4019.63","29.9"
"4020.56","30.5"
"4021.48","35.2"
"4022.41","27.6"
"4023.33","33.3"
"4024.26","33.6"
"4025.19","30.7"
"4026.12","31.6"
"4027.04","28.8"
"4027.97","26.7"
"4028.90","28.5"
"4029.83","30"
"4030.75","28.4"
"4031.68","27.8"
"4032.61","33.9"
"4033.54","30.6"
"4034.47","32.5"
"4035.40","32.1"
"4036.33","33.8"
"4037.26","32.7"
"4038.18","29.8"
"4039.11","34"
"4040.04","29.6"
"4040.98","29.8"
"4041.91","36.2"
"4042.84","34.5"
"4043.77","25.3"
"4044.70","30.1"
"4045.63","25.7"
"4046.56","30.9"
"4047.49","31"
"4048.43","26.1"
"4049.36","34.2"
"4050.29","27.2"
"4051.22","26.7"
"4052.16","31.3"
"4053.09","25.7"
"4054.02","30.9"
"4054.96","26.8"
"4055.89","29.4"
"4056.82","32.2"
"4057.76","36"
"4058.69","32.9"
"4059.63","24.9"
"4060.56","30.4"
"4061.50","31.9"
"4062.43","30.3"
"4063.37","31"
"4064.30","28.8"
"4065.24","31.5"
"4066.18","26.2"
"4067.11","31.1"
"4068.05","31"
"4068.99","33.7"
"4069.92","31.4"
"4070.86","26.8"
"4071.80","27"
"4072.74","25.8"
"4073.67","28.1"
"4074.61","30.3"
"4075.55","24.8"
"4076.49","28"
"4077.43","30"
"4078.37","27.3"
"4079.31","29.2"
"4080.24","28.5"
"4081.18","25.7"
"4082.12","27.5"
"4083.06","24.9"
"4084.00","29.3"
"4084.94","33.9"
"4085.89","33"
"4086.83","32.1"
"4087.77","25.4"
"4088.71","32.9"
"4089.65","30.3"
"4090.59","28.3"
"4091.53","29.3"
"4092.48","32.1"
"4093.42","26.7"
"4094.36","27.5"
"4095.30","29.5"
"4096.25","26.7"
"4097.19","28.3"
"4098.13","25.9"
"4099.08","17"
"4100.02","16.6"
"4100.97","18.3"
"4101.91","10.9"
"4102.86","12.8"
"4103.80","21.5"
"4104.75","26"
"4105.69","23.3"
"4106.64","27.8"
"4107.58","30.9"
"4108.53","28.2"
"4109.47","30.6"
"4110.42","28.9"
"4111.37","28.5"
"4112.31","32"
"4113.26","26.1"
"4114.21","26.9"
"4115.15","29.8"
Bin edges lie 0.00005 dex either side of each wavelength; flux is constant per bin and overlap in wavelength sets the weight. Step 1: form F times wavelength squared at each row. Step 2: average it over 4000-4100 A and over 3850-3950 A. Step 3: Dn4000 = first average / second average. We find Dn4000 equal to 1.19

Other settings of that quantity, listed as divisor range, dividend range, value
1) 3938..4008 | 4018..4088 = 1.10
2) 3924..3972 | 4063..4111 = 1.11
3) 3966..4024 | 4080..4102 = 0.97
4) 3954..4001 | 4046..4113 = 1.07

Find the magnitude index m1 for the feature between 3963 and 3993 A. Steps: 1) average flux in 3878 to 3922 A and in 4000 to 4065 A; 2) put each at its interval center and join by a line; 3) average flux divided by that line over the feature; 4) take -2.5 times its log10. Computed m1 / 0.145 mag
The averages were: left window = 26.3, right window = 31.1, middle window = 25.5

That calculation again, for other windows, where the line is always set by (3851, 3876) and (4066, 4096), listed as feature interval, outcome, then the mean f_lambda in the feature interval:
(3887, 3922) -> 0.08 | 26.8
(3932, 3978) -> 0.13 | 25.5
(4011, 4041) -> -0.10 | 31.6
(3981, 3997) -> -0.09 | 31.3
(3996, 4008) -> -0.09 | 31.2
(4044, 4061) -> -0.02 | 29.5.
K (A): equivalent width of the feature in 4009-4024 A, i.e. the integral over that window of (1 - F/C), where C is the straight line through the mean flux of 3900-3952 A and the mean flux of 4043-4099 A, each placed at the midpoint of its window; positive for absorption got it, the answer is -2.3 A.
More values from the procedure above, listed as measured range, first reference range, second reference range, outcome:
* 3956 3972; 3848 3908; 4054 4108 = 2.4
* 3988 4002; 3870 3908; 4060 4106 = -2.6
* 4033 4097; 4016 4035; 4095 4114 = -4.9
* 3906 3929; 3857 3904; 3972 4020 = -1.4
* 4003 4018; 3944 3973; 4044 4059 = -2.3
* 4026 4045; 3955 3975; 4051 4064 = -1.5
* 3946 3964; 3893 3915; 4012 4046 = -0.9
